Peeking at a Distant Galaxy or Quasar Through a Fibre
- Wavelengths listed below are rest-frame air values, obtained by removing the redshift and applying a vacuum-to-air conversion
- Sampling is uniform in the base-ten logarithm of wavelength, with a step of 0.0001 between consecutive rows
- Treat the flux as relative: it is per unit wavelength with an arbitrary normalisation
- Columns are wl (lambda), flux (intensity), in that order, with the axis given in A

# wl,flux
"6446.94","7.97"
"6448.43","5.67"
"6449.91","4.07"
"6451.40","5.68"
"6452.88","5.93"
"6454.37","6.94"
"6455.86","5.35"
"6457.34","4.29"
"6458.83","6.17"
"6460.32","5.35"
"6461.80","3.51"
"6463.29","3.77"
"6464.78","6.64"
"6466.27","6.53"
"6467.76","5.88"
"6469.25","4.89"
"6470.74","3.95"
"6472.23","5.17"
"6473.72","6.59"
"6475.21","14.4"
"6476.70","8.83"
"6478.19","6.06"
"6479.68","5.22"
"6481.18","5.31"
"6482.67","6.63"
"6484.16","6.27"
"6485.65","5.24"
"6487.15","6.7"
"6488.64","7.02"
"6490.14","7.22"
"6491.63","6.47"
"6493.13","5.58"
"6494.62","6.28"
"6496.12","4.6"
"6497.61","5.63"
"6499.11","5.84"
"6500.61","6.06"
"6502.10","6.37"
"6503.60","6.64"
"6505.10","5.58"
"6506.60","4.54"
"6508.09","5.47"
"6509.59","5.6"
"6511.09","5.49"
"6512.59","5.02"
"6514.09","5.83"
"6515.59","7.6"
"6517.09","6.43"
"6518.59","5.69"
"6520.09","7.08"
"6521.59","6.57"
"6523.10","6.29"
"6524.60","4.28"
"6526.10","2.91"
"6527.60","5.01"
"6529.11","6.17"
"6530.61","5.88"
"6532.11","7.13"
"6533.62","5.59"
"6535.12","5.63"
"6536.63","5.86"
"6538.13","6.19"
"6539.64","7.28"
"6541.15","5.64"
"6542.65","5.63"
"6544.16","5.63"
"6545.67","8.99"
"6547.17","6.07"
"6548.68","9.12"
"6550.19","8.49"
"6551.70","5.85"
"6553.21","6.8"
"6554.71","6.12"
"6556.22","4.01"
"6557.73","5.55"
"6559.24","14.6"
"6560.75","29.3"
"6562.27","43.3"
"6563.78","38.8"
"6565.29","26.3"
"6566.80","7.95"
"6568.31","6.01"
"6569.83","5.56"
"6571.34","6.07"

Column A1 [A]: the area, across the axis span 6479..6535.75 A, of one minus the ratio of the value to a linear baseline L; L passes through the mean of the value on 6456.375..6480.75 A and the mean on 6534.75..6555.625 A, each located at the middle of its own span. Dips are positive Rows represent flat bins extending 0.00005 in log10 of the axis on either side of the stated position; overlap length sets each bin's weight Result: 4.42 A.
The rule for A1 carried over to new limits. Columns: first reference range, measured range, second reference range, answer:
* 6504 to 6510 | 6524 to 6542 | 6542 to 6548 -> 1.73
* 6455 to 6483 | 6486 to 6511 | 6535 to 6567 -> 6.77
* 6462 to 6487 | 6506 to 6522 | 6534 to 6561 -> 2.57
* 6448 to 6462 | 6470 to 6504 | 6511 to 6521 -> -3.74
